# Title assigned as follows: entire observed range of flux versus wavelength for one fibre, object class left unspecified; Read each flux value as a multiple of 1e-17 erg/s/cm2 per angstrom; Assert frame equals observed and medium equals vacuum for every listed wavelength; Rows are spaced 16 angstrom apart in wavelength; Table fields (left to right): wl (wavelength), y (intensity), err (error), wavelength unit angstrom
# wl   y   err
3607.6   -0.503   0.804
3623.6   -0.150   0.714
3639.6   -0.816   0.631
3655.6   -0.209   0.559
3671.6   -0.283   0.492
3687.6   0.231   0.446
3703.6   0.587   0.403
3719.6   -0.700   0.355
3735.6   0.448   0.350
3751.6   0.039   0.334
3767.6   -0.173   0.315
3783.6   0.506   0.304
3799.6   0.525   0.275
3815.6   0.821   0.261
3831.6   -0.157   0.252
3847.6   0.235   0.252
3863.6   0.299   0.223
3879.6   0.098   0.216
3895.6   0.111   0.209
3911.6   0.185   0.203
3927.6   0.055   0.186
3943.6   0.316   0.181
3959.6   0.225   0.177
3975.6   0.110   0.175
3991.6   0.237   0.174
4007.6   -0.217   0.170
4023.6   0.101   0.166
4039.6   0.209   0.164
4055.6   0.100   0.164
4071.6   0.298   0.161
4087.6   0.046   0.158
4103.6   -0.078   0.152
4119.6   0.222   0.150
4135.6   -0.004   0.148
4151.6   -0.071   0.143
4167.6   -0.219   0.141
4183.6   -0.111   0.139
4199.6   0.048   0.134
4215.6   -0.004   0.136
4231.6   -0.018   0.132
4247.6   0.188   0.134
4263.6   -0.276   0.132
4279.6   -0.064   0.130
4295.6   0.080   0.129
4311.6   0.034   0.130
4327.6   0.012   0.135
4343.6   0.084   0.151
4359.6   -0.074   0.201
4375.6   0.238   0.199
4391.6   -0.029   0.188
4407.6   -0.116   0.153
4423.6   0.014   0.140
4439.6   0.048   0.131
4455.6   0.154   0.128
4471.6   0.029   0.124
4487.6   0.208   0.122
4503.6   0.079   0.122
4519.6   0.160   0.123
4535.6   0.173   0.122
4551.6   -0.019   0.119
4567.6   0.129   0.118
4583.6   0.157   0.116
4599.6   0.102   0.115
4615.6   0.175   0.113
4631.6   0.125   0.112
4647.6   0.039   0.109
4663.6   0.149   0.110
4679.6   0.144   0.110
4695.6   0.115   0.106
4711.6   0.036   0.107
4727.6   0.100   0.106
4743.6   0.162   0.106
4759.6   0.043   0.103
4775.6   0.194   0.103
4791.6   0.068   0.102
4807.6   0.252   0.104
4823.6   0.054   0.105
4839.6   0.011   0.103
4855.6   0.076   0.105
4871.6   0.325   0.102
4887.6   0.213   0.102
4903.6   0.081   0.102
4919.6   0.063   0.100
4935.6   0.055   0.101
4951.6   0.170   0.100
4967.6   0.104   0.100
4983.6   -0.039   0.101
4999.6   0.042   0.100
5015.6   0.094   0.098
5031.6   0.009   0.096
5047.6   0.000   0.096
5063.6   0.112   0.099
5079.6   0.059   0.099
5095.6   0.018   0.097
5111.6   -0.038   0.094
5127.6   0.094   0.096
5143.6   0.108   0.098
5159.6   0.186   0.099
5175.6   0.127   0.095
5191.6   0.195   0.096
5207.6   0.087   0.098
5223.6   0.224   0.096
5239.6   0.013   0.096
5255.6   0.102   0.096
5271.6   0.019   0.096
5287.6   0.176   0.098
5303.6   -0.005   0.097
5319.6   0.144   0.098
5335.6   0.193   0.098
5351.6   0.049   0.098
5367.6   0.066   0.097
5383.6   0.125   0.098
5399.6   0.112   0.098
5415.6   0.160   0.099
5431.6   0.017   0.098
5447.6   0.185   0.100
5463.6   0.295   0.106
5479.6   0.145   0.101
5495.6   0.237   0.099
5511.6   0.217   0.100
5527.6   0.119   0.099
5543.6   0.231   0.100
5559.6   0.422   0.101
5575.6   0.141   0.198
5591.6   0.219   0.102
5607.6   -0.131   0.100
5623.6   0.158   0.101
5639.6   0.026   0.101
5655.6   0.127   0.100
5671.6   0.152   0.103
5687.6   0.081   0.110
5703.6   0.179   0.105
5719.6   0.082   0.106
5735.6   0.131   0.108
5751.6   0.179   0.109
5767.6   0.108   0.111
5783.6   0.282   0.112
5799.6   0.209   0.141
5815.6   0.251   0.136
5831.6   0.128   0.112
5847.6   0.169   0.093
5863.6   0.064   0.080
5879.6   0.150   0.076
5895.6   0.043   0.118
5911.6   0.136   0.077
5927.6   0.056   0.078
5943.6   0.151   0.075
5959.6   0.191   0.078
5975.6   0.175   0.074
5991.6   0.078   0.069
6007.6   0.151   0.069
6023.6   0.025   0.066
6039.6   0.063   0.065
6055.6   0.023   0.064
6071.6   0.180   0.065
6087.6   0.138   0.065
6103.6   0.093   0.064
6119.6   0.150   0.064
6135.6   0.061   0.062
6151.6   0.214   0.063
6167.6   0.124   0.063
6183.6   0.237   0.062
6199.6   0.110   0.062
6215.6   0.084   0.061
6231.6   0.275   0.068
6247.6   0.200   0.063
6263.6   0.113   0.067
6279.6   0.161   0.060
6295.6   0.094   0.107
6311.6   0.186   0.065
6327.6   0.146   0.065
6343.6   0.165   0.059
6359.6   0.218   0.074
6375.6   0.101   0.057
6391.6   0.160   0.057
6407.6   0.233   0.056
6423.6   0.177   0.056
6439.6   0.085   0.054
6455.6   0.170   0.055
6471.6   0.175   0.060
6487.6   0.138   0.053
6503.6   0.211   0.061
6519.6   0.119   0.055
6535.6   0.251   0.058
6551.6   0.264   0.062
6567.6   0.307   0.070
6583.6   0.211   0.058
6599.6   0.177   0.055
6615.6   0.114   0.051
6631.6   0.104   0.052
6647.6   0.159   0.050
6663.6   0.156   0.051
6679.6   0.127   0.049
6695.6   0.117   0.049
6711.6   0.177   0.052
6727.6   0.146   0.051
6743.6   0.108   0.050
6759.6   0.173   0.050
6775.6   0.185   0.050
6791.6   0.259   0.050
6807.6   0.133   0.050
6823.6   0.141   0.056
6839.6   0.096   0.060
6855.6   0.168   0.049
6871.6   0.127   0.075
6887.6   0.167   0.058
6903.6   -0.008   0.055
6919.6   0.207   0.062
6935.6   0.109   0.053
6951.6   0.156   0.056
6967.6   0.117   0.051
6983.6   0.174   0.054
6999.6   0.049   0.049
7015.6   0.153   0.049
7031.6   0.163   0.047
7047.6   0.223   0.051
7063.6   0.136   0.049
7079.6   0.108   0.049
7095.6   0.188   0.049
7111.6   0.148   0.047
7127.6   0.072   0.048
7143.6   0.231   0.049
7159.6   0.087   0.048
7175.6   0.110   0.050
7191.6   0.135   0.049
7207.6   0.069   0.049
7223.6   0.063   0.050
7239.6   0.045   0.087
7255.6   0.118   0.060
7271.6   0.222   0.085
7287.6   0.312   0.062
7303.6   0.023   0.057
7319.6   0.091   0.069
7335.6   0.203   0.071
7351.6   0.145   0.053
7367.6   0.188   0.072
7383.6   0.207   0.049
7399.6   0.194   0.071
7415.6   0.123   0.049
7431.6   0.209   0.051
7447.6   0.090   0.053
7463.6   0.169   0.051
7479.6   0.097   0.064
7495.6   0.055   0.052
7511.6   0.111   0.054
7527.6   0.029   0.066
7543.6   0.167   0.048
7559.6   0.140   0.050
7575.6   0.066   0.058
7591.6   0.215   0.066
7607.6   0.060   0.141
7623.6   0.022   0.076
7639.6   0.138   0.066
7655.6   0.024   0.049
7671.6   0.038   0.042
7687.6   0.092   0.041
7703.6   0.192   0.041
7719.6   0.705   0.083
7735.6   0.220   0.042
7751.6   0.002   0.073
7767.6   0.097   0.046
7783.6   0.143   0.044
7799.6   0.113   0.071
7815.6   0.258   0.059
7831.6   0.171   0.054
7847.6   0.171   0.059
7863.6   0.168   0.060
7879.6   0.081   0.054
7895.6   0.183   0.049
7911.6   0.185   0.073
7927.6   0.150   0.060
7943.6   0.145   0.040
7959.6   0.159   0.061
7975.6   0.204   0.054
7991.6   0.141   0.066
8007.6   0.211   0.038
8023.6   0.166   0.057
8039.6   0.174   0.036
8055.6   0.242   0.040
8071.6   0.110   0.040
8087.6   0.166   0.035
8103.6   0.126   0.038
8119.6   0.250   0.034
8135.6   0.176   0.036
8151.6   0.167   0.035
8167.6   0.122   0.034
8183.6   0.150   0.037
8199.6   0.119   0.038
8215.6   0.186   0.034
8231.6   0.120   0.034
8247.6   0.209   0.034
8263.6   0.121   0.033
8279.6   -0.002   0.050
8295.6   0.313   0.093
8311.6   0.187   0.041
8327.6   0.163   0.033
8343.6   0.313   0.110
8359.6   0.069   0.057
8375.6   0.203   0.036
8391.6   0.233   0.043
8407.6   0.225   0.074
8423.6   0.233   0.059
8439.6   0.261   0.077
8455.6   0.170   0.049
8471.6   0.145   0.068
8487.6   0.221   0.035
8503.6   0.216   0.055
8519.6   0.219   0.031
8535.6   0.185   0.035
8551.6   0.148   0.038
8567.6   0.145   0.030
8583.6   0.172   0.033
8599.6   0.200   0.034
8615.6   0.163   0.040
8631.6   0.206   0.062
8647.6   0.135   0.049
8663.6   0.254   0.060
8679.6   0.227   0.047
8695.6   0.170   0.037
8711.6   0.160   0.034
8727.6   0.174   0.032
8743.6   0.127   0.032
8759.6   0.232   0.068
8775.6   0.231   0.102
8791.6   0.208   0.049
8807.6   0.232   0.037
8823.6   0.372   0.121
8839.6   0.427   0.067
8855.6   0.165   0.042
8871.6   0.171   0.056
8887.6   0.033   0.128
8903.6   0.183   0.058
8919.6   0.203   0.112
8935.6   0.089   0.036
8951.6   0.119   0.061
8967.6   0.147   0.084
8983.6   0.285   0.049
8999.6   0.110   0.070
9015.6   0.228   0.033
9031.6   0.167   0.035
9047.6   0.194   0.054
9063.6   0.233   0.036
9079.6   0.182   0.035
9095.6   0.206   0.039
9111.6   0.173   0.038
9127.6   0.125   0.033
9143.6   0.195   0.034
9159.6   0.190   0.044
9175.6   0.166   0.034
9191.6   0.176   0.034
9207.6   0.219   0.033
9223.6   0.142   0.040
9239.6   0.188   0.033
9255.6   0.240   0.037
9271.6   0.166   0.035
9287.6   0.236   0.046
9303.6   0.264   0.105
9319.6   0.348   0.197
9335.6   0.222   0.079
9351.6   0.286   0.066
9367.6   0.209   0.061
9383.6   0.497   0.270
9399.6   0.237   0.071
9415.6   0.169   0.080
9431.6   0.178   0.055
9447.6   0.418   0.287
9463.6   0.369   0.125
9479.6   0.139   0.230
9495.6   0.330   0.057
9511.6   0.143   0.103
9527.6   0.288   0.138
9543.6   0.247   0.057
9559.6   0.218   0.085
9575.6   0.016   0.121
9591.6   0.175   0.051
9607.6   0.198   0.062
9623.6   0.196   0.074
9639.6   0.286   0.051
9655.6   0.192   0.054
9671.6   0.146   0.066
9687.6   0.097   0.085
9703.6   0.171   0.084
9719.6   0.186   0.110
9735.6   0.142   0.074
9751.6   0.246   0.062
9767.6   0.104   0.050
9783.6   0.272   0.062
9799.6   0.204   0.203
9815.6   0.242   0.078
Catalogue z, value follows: 1.070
